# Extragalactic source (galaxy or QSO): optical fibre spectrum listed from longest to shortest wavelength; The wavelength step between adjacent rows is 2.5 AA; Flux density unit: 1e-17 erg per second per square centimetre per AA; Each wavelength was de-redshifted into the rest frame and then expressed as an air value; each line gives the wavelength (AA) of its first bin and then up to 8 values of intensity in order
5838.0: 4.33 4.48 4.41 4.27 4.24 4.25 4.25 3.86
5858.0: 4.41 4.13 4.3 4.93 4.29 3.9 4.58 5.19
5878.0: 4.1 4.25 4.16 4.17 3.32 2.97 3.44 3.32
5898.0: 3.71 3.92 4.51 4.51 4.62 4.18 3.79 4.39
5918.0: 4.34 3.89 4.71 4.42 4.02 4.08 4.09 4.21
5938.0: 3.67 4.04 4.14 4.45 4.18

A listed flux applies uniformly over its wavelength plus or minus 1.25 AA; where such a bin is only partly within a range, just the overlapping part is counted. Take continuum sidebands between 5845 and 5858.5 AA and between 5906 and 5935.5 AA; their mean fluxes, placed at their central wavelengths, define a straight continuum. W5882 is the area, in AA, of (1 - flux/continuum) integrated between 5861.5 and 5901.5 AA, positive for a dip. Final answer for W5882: 1.7 AA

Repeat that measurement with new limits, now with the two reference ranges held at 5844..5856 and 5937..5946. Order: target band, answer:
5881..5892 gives 1.2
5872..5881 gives -0.9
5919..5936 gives -0.5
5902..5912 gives -0.8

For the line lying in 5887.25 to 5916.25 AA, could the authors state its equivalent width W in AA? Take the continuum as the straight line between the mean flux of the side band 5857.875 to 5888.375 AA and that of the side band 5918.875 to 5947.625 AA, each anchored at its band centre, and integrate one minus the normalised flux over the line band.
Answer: 2.36 AA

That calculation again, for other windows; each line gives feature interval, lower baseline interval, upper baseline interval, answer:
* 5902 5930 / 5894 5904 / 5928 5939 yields -2.7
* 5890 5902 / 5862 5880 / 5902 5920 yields 2.3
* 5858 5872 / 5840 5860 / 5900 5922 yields -0.2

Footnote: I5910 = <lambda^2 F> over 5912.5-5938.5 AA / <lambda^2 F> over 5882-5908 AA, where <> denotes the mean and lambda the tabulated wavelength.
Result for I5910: 1.1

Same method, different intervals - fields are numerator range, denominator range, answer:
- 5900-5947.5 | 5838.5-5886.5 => 0.99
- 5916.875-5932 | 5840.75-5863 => 1.02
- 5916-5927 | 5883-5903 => 1.20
